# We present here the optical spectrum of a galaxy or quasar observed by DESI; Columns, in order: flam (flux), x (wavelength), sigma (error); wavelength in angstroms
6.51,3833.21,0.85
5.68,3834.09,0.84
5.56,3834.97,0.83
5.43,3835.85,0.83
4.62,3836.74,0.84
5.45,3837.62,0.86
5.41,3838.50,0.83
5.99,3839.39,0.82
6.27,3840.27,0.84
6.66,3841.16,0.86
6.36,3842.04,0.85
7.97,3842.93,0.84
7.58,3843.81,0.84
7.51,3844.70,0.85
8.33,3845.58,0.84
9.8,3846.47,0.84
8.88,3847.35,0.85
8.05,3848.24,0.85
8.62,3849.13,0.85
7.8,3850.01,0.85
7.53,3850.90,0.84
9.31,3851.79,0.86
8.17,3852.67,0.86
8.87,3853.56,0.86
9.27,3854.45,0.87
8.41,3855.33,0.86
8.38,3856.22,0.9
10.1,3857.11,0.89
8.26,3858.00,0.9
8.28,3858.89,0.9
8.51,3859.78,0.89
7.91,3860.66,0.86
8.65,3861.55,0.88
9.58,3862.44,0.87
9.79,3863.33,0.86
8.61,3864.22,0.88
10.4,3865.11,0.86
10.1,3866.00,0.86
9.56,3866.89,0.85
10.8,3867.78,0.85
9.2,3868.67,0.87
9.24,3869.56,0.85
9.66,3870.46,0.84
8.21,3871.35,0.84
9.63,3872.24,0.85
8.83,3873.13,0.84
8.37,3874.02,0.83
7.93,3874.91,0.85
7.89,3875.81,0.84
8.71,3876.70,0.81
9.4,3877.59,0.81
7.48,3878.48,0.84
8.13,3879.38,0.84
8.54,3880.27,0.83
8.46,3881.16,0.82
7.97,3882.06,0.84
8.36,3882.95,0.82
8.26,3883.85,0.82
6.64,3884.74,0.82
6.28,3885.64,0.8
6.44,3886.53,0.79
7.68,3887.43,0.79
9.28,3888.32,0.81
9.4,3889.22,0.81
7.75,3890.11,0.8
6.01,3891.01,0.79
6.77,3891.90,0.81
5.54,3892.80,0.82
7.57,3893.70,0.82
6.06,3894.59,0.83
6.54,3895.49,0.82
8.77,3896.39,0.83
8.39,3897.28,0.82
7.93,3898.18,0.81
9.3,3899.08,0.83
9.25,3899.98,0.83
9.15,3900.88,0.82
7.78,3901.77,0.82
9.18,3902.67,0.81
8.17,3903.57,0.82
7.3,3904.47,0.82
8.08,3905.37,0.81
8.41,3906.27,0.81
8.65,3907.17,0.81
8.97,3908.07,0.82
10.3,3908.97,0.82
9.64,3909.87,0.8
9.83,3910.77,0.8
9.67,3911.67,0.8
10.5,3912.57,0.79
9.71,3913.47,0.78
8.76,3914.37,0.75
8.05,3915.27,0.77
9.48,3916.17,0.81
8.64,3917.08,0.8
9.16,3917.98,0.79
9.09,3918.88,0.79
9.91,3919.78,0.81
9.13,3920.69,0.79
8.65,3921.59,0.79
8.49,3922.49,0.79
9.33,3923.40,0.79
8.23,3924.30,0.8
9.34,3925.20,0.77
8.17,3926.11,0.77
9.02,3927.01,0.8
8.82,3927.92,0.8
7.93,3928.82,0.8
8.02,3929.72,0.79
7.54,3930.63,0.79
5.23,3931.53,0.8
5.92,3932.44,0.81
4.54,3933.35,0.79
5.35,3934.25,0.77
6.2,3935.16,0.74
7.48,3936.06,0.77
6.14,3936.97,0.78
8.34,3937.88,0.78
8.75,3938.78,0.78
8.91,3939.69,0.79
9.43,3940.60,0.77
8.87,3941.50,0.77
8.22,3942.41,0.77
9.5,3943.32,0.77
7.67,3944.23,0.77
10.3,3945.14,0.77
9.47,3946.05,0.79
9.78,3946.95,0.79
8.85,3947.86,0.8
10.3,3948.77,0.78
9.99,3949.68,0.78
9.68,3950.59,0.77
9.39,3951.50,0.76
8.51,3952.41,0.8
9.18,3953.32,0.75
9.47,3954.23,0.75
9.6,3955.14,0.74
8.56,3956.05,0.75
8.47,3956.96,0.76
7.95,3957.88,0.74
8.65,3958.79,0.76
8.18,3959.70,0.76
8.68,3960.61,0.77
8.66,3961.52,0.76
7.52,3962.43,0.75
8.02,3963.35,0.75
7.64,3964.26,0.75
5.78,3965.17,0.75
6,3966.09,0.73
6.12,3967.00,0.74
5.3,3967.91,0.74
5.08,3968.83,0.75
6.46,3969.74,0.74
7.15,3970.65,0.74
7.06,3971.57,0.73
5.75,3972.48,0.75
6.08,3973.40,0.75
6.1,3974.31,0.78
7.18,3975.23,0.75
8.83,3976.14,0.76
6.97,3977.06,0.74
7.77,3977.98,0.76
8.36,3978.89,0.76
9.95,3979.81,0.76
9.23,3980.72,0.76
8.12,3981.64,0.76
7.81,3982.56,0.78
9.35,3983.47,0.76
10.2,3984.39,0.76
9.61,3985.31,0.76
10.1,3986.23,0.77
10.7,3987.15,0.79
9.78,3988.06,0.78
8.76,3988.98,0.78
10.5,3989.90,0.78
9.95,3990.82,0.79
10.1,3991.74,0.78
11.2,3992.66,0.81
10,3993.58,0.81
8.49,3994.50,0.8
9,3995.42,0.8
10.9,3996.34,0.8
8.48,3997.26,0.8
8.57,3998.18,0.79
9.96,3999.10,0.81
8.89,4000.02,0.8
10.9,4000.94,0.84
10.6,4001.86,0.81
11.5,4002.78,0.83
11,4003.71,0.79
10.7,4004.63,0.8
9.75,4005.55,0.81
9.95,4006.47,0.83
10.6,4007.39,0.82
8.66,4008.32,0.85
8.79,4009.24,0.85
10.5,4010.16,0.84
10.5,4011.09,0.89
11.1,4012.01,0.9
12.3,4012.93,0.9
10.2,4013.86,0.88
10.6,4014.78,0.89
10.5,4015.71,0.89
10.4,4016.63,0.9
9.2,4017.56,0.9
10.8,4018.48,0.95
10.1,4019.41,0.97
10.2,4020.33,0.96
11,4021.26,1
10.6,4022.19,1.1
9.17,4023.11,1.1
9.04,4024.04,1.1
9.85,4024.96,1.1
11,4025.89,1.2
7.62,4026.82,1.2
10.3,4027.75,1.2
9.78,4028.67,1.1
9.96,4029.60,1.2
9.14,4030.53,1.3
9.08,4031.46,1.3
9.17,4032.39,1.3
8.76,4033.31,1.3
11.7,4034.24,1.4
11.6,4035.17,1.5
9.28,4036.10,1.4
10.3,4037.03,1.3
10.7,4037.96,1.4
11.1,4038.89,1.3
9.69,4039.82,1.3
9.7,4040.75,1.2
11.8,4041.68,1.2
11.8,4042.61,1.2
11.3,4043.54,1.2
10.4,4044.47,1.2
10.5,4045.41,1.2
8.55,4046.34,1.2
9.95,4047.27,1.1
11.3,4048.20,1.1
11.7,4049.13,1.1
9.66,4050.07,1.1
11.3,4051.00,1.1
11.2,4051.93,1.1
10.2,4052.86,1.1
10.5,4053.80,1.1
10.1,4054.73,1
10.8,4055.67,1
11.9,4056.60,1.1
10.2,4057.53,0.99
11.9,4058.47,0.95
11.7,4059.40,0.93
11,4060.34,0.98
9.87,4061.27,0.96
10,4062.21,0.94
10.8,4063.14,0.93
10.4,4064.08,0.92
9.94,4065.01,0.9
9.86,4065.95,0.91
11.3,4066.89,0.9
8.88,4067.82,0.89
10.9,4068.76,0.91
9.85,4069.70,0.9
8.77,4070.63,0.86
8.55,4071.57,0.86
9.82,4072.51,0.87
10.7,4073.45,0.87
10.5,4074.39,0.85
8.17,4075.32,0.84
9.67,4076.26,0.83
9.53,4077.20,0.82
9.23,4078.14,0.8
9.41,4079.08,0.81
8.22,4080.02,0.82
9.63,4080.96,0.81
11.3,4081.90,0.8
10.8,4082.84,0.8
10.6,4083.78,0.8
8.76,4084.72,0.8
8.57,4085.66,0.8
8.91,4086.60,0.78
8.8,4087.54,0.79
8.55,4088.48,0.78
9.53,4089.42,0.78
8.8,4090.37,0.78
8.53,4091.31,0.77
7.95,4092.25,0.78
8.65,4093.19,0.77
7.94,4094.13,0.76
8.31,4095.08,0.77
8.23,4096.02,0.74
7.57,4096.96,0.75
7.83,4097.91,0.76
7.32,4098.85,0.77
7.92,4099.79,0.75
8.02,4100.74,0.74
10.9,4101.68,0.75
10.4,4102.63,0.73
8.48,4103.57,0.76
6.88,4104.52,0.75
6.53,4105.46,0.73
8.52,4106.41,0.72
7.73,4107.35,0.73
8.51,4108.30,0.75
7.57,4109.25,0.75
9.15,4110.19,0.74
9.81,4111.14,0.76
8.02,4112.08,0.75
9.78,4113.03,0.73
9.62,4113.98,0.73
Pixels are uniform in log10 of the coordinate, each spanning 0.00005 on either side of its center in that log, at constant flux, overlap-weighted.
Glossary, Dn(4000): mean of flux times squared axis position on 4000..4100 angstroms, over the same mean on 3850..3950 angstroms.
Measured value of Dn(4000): 1.27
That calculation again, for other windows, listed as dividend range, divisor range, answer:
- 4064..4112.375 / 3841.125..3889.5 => 1.18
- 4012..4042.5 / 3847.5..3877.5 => 1.25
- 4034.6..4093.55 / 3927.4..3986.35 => 1.33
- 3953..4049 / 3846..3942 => 1.17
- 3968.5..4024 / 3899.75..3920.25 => 1.09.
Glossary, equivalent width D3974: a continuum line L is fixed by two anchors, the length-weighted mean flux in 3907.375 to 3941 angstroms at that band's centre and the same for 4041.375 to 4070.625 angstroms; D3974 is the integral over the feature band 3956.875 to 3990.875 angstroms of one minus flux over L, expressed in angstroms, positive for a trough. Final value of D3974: 4.7 angstroms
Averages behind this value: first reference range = 8.39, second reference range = 10.6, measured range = 7.97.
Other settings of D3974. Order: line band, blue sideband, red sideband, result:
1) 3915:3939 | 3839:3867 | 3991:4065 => 3.2 angstroms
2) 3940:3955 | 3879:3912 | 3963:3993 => -2.2 angstroms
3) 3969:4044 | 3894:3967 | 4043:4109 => -4.8 angstroms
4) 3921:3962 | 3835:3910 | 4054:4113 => 0.7 angstroms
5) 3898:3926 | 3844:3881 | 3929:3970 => -2.2 angstroms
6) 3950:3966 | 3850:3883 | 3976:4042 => 1.8 angstroms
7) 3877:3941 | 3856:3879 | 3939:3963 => 5.8 angstroms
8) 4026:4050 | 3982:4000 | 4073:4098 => -2.2 angstroms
